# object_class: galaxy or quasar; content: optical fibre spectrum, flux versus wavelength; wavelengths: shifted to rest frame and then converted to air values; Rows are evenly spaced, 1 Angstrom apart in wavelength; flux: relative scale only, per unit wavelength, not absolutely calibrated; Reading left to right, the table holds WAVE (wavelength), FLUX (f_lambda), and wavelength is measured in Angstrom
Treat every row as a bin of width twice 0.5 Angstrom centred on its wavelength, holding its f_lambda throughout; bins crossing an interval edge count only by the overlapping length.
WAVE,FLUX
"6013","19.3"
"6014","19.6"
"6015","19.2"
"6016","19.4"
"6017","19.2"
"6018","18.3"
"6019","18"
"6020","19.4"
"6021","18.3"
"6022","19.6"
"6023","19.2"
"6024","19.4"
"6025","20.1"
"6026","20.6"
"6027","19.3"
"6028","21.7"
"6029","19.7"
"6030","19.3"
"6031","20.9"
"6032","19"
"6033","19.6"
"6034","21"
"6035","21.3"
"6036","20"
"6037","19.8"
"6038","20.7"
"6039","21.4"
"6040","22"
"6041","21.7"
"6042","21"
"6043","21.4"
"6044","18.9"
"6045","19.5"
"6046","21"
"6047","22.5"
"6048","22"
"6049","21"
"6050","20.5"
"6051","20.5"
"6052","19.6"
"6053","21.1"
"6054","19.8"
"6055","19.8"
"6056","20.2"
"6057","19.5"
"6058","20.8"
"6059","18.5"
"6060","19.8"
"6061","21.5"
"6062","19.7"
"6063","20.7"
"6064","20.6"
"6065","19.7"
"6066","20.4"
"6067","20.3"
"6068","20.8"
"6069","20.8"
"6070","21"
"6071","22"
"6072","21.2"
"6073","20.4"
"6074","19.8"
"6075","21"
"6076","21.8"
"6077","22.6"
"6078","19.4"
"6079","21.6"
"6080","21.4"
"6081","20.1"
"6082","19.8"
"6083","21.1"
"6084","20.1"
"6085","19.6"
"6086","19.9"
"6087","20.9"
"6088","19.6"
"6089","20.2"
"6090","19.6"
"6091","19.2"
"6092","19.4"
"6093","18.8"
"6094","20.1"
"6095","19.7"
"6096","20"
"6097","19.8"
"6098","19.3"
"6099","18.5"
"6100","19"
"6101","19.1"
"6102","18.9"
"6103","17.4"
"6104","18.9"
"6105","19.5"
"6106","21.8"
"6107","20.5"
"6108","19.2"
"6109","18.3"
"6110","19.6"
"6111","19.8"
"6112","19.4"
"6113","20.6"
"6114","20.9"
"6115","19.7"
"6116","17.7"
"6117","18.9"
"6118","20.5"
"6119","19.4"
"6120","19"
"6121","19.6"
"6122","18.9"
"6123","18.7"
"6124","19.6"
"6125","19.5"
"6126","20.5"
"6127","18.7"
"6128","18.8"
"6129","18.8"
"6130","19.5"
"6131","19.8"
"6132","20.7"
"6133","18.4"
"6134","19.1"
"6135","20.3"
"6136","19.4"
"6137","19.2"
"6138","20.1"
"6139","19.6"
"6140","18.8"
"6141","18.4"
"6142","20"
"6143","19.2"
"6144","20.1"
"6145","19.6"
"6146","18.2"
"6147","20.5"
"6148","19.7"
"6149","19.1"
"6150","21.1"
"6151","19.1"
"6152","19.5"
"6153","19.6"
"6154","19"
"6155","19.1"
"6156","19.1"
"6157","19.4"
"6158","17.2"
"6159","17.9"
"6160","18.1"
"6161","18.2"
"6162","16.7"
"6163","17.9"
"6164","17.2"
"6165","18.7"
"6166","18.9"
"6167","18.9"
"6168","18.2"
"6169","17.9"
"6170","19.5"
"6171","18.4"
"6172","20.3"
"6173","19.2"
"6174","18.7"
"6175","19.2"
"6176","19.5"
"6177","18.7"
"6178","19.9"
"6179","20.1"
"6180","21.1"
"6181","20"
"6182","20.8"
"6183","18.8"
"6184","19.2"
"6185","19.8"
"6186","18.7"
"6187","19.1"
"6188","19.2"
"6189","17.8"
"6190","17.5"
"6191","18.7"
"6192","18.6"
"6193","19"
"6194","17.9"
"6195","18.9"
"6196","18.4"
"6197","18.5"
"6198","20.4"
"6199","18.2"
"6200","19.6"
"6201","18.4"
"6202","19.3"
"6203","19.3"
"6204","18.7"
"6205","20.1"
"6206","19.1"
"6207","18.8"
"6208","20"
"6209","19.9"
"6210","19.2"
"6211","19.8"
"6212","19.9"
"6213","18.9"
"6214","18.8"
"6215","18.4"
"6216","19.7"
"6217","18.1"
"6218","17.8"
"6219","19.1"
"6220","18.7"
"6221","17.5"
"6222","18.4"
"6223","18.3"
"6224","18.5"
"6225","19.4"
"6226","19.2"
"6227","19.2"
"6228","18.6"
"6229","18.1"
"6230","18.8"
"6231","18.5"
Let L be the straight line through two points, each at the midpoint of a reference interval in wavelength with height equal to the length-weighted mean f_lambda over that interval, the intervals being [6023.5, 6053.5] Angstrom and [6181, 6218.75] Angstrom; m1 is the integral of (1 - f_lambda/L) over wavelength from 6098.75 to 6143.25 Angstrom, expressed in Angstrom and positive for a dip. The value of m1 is 0.85 Angstrom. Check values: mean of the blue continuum 20.6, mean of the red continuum 19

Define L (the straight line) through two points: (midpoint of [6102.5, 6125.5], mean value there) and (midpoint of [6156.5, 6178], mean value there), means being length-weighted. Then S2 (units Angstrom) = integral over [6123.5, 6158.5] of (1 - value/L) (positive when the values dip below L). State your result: -0.7 Angstrom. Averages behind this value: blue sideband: 19.5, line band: 19.4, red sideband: 18.5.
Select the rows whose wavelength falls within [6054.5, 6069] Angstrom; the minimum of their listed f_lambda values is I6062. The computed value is 18.5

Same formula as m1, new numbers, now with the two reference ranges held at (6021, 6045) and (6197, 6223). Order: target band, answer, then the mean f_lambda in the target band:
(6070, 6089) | -0.7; 20.7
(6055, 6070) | -0.1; 20.2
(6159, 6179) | 0.7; 18.7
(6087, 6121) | 0.5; 19.5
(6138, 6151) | 0.0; 19.5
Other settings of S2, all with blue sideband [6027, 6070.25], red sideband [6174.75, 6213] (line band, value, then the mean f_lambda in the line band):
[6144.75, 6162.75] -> 0.58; 18.9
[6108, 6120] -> 0.25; 19.5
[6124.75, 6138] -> 0.19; 19.5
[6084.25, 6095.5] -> 0.21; 19.7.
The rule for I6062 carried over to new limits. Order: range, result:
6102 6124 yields 17.4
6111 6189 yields 16.7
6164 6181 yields 17.2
